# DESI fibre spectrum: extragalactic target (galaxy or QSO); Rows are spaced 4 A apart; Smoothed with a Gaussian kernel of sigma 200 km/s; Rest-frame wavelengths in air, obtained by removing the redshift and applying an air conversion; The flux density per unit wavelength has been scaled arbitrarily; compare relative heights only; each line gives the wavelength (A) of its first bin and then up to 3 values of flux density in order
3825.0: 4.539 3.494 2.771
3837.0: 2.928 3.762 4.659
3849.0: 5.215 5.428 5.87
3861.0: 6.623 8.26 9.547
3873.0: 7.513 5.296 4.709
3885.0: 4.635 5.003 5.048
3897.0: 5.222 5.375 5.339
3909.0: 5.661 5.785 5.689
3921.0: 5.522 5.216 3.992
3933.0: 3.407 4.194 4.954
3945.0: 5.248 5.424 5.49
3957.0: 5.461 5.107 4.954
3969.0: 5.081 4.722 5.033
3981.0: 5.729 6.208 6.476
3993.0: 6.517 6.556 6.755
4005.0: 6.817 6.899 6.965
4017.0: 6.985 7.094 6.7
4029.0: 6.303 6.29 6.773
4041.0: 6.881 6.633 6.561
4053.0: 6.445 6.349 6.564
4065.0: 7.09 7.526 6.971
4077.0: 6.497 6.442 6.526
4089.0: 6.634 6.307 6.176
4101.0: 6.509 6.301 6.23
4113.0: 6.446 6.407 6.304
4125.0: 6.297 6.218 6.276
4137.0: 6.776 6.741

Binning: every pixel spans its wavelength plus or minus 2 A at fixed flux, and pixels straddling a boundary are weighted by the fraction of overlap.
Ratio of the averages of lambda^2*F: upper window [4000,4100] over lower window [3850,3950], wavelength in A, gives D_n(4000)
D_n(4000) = 1.30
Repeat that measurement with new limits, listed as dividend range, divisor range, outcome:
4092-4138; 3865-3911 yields 1.21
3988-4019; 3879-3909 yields 1.40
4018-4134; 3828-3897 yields 1.36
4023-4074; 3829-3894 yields 1.36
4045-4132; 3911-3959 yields 1.40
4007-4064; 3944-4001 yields 1.23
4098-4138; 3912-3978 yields 1.39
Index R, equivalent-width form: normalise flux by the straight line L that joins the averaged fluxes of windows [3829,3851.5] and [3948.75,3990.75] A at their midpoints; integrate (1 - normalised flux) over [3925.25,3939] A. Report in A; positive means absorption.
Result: 2.57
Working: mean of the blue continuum 3.87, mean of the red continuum 5.42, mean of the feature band 4.04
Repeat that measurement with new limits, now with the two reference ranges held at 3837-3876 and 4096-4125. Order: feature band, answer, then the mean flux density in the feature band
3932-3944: 3.6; 4.34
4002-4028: -2.6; 6.88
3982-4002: -0.7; 6.45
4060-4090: -2.3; 6.79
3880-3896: 3.3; 4.88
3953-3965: 1.8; 5.26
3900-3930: 3.9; 5.36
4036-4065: -1.6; 6.63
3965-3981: 3.0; 5.04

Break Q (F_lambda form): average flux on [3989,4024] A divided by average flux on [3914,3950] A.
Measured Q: 1.40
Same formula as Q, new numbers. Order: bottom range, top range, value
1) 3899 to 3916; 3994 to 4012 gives 1.22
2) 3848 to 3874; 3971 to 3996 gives 0.83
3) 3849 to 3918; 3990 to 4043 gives 1.14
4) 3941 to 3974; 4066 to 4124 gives 1.26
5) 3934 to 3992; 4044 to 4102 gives 1.25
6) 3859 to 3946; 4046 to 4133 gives 1.17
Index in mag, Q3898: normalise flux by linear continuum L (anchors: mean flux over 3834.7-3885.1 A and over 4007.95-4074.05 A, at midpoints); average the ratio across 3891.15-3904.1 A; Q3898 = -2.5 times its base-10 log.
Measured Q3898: 0.14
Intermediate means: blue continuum 5.75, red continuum 6.76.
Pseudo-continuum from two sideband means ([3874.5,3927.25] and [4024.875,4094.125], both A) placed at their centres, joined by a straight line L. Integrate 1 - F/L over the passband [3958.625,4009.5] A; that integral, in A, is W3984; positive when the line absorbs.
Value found 1.10 A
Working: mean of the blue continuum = 5.28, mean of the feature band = 5.88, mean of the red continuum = 6.64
